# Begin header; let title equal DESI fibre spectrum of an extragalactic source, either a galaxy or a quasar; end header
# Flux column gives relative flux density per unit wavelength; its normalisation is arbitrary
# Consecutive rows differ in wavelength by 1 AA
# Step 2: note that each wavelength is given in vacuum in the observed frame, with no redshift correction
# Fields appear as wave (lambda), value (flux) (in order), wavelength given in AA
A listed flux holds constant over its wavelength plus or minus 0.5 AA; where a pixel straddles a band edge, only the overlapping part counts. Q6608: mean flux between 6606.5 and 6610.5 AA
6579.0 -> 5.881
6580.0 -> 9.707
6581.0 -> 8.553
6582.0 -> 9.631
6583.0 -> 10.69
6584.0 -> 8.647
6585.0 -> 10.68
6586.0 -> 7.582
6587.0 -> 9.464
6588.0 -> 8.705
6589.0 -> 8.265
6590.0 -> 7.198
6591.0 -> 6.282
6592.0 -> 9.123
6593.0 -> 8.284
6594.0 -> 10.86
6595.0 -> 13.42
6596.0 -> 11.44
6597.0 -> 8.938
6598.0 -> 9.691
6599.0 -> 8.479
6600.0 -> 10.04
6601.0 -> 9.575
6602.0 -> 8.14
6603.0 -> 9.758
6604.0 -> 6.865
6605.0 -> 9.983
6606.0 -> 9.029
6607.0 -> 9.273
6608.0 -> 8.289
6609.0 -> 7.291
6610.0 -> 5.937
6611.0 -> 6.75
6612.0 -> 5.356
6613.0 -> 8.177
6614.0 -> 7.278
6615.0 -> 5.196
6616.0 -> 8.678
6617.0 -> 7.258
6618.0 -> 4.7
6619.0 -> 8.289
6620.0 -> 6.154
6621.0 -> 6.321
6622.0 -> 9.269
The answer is 7.7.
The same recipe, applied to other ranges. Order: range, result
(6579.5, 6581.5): 9.13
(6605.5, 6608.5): 8.86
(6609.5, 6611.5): 6.34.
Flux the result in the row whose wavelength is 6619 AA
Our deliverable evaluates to 8.289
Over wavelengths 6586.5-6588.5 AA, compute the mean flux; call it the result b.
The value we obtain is 9.08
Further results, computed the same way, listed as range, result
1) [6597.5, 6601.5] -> 9.45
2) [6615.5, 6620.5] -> 7.02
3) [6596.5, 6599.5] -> 9.04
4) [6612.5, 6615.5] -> 6.88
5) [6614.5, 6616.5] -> 6.94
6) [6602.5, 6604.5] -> 8.31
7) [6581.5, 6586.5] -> 9.45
